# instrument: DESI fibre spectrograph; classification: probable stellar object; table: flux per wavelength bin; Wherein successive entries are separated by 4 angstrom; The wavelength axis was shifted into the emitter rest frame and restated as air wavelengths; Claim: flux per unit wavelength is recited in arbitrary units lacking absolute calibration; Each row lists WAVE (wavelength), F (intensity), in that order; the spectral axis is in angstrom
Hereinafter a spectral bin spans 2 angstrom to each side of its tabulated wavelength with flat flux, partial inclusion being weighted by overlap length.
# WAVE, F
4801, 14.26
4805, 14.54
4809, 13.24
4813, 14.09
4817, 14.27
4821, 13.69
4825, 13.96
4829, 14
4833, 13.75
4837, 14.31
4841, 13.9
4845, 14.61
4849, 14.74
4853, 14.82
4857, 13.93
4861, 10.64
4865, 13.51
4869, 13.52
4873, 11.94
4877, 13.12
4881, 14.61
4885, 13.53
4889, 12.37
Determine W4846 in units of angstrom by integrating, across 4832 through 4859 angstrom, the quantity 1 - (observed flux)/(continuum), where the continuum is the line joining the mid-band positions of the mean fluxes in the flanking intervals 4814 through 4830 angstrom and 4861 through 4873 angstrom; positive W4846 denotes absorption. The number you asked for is -2.0 angstrom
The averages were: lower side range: 14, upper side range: 12.8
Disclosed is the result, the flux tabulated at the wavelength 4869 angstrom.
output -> 13.52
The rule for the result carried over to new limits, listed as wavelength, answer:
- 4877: 13.12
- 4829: 14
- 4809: 13.24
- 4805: 14.54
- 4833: 13.75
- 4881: 14.61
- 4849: 14.74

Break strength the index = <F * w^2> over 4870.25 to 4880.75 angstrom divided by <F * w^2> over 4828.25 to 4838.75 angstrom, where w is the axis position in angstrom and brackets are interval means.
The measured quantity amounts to 0.9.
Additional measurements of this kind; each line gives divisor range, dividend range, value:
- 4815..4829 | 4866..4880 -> 0.95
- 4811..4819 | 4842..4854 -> 1.05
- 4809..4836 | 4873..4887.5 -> 0.99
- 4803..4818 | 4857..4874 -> 0.92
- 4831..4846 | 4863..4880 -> 0.94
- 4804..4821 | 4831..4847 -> 1.02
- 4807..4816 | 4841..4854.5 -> 1.08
